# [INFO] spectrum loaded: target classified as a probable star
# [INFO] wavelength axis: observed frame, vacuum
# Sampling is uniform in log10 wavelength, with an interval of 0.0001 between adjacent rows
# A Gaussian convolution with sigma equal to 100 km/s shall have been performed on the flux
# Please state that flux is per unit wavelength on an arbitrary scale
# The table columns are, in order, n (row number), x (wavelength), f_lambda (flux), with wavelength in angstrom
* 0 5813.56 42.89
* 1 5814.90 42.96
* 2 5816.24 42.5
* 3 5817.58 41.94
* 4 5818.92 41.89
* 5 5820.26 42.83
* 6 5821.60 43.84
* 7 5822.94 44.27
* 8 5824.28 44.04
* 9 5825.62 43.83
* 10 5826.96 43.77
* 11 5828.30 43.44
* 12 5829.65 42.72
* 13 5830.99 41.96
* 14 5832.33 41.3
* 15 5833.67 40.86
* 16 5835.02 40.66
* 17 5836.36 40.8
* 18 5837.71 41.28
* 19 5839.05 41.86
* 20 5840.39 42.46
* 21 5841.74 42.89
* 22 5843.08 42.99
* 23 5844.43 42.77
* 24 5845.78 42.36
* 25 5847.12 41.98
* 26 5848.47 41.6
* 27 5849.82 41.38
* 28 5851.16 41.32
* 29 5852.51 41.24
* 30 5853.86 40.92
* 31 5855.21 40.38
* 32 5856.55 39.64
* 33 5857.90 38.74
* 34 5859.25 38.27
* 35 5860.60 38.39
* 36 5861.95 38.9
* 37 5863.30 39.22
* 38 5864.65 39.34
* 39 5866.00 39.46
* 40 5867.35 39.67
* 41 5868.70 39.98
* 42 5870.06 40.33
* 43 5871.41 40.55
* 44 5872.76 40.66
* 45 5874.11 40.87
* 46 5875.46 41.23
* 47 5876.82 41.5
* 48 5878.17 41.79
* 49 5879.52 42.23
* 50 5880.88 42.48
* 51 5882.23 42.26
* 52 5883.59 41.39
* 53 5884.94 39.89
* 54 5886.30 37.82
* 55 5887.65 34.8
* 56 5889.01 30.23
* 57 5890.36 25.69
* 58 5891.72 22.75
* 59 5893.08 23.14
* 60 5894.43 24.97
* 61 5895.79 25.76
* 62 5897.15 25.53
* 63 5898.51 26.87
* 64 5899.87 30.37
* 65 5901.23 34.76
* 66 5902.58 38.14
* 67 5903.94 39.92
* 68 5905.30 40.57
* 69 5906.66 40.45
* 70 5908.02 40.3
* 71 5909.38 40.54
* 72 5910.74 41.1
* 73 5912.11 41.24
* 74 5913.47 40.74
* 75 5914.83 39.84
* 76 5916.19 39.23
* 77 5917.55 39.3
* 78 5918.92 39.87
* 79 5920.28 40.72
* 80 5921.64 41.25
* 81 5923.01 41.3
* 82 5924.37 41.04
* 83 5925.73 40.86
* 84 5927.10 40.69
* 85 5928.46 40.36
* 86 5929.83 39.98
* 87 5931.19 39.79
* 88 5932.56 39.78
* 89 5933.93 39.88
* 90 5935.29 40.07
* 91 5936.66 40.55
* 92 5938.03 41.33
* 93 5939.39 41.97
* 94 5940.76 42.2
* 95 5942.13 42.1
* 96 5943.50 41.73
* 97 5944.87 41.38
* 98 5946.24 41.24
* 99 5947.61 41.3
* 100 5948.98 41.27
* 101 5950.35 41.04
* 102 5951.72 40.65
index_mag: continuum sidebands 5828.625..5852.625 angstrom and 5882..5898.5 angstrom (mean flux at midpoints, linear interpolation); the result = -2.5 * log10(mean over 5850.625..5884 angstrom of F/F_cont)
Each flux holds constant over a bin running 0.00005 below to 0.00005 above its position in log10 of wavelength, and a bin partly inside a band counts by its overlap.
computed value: -0.14 mag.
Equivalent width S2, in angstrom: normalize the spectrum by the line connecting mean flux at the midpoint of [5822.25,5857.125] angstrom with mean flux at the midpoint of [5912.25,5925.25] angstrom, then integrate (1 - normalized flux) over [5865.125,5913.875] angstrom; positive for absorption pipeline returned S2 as 5.2 angstrom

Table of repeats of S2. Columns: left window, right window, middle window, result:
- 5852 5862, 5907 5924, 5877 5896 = 2.69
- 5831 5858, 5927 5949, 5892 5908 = 3.55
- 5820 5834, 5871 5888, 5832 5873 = 1.18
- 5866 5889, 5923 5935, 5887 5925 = 4.62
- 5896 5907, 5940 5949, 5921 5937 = -0.67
